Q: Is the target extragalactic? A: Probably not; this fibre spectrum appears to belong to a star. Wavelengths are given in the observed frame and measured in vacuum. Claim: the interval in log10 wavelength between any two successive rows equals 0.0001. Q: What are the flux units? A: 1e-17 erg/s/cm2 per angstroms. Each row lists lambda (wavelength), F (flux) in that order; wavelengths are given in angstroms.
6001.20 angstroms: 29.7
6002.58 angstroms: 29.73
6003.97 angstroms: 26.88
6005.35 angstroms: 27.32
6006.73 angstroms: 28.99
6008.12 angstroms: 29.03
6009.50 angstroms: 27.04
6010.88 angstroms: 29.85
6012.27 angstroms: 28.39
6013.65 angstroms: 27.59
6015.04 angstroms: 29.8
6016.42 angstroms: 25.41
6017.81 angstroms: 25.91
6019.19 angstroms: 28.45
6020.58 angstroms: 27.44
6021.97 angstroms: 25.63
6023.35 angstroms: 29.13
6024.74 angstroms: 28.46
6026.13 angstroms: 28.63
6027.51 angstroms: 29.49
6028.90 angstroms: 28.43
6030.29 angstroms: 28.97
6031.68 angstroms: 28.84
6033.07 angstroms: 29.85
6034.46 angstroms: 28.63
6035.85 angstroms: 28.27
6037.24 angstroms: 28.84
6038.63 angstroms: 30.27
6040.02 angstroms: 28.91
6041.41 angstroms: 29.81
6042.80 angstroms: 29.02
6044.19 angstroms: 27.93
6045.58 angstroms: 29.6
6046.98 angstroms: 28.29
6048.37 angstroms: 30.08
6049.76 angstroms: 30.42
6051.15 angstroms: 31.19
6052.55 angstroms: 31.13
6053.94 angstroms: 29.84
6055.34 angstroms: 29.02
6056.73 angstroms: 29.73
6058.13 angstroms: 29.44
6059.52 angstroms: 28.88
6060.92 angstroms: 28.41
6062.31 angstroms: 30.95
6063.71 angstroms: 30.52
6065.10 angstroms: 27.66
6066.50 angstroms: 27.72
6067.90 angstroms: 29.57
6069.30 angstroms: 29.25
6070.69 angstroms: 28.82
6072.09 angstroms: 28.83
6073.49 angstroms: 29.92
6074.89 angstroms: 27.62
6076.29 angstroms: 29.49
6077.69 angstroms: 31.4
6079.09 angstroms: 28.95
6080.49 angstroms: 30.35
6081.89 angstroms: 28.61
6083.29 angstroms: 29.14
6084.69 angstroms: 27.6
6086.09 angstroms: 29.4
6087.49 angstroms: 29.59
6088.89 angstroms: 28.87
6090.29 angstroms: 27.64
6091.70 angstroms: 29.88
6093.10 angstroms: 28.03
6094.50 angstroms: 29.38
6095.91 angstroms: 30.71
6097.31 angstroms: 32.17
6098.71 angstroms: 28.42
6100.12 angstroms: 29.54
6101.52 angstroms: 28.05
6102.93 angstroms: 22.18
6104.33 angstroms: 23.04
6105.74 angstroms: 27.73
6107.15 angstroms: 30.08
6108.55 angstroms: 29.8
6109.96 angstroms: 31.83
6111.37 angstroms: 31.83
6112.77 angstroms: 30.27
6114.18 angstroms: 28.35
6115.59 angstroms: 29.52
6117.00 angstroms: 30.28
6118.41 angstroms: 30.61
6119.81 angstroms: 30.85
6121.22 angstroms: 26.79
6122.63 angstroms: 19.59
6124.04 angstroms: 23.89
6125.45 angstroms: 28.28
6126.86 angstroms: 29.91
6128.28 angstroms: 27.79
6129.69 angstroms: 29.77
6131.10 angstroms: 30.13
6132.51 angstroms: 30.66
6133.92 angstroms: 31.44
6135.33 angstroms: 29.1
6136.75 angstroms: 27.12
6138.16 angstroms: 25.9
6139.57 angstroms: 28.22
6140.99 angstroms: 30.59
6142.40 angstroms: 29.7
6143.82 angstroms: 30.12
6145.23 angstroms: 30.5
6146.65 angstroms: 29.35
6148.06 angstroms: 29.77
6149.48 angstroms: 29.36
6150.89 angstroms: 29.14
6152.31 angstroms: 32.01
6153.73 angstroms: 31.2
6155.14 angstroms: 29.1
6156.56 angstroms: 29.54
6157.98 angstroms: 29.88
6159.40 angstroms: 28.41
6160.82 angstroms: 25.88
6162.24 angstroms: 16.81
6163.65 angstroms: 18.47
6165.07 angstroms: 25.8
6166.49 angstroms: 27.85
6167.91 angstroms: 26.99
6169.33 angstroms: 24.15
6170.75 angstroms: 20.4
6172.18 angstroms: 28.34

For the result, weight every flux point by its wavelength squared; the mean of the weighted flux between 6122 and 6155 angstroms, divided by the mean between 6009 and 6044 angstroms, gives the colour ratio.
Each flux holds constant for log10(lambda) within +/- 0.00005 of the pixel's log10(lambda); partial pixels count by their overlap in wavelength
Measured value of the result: 1.05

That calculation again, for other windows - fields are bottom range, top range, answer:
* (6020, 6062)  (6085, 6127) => 1.00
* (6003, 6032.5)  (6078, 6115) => 1.06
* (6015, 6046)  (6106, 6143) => 1.05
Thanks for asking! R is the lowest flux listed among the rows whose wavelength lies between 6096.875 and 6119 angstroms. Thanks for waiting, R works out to 22.18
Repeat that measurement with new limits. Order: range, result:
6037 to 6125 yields 19.59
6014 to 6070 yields 25.41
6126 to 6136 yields 27.79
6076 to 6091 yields 27.6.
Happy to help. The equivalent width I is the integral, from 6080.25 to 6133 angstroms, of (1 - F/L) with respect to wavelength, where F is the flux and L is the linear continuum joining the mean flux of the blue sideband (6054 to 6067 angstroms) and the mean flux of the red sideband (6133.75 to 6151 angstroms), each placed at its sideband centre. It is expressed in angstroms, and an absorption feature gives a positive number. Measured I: 0.9 angstroms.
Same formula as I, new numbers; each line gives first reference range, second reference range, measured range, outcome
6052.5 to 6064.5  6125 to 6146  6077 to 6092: 0.2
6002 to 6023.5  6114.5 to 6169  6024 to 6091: -3.0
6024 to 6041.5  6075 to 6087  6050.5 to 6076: -0.2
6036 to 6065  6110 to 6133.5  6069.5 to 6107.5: 0.6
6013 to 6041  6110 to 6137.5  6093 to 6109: 0.3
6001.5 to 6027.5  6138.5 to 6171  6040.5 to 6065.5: -1.5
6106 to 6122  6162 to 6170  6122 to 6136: 0.0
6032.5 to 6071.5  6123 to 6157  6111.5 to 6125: 0.6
